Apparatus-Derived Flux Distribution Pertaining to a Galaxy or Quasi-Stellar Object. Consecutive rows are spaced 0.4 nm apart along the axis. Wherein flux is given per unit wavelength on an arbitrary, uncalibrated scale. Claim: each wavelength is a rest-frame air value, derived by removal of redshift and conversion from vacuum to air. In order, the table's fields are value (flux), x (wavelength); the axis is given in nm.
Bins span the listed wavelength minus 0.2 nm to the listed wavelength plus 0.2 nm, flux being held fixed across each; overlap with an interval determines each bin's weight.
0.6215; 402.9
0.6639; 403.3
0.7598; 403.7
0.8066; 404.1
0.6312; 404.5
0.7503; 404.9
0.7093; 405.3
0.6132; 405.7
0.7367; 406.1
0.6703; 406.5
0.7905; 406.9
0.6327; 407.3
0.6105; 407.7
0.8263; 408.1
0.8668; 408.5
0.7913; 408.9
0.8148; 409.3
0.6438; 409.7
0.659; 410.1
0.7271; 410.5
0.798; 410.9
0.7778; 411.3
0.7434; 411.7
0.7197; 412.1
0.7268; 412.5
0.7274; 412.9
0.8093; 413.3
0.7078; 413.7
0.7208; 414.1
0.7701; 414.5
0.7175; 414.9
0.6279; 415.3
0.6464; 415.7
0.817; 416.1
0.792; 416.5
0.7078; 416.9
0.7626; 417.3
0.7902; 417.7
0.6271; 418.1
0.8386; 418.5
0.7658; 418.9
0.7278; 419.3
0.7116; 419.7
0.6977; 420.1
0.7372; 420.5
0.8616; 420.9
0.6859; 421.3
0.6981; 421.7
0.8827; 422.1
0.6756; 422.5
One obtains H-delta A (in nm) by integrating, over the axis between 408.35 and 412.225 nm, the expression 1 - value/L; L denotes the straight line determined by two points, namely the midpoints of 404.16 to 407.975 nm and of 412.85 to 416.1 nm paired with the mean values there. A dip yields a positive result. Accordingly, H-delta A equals -0.261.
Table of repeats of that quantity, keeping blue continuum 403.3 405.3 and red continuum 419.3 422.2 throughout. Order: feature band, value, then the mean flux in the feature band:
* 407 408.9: -0.030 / 0.743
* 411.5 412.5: 0.008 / 0.731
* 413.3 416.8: 0.052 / 0.729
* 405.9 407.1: -0.005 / 0.732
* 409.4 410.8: 0.074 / 0.695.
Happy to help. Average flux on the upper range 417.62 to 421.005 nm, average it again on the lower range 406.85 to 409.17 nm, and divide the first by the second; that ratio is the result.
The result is 1.0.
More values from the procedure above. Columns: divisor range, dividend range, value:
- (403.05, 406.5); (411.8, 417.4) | 1.04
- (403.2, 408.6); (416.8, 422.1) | 1.04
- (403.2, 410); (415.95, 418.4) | 1.04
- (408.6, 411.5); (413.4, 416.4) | 0.96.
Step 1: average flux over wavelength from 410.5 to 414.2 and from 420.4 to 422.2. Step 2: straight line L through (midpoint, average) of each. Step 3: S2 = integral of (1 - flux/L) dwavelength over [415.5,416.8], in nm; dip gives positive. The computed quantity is 0.01 nm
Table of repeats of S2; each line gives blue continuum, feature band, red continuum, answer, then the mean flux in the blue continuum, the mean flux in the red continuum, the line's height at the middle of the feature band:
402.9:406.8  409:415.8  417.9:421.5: -0.064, 0.703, 0.739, 0.721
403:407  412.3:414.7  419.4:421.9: -0.074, 0.709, 0.732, 0.721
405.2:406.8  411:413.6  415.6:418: -0.093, 0.687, 0.752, 0.725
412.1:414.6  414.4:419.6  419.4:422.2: 0.054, 0.741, 0.748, 0.744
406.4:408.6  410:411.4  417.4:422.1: -0.018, 0.73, 0.747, 0.734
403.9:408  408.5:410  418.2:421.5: -0.104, 0.698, 0.749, 0.71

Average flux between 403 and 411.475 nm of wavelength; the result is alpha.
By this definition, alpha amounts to 0.726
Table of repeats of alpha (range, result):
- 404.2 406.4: 0.693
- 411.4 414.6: 0.741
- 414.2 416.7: 0.728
